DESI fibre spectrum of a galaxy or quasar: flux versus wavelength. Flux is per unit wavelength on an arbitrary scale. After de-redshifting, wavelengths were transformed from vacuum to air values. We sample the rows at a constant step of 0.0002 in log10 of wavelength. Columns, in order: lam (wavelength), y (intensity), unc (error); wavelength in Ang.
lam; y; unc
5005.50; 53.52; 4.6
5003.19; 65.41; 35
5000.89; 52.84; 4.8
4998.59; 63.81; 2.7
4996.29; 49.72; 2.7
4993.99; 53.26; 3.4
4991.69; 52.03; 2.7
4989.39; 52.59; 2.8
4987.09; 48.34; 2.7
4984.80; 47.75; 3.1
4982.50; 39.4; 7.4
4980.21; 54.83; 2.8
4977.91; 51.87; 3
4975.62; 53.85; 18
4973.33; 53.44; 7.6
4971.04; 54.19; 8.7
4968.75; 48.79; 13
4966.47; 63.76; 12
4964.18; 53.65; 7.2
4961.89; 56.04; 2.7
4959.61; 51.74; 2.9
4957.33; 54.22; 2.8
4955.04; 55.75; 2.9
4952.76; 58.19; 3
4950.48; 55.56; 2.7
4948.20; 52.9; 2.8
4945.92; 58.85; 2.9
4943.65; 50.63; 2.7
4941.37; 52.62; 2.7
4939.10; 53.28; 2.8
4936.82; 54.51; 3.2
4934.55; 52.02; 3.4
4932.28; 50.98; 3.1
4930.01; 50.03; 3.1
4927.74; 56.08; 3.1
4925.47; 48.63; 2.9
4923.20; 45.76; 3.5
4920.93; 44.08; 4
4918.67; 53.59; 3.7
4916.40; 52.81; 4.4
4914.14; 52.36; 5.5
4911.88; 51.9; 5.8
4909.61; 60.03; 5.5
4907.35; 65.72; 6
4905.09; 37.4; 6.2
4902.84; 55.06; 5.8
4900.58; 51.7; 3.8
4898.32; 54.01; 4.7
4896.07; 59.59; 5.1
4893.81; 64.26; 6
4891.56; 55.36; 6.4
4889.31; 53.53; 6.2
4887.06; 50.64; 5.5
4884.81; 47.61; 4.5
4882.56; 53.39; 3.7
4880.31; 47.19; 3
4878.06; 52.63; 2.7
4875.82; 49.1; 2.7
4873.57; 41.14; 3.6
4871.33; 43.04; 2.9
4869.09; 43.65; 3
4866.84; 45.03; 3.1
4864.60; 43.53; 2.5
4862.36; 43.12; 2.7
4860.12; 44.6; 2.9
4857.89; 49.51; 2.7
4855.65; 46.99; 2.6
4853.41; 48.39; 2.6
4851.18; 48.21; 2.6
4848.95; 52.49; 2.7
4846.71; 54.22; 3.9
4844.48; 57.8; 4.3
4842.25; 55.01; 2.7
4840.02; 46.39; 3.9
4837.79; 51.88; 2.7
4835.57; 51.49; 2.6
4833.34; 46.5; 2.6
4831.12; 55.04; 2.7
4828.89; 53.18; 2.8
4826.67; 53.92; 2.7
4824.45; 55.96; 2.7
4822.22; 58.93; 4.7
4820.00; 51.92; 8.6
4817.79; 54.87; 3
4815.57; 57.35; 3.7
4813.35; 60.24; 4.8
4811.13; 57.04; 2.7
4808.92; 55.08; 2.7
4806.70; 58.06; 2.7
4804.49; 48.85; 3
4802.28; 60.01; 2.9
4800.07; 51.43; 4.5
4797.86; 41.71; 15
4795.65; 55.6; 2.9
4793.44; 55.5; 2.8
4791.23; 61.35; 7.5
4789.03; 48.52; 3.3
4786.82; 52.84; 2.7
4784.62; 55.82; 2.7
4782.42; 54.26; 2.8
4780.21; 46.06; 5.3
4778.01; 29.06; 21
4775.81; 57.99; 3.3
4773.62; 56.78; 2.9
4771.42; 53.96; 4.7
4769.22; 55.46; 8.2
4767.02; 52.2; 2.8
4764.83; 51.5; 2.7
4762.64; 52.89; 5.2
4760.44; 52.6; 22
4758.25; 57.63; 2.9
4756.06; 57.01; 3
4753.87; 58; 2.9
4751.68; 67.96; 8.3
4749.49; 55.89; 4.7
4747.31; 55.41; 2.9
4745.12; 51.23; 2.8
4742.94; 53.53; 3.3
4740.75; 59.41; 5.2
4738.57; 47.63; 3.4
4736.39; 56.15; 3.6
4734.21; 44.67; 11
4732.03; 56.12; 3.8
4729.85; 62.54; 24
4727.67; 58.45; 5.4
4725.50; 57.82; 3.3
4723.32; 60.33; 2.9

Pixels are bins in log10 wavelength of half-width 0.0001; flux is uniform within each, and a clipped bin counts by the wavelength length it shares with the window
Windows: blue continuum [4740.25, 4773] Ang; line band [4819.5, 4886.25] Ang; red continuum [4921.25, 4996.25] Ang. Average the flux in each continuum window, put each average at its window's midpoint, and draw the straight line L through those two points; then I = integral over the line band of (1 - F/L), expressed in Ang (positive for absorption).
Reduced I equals 5.5 Ang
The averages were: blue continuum 55.6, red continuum 52.5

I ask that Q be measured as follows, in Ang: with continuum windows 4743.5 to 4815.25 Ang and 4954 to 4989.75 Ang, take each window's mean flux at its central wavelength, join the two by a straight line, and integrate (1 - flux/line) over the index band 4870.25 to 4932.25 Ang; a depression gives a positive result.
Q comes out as 1.55 Ang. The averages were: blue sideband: 54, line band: 51.7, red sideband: 52.5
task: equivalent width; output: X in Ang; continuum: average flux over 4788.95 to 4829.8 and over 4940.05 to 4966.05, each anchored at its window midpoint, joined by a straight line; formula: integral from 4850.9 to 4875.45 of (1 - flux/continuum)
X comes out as 4.3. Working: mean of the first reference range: 54.9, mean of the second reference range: 54.8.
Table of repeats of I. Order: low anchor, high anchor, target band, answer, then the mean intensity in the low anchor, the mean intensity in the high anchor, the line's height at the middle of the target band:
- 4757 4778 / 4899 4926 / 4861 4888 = 2.83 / 53.3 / 51.7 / 52.1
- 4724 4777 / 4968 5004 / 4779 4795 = 0.49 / 55.5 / 52.6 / 55.1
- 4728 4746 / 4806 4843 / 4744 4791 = 0.47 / 54.1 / 54.2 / 54.2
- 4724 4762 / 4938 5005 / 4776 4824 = 1.93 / 56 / 53.8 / 55.4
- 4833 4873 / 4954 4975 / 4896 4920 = -1.05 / 48.4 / 54.6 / 51.4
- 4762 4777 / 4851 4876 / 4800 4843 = -4.25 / 54.3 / 45.3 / 49.3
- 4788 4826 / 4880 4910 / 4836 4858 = 1.33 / 54.9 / 54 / 54.5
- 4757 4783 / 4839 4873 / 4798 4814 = -1.50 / 51.7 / 48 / 50.1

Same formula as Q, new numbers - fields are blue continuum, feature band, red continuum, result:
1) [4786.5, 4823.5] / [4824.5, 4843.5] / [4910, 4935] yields 0.65 Ang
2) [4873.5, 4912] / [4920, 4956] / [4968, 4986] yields -0.56 Ang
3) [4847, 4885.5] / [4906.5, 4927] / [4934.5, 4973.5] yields -0.51 Ang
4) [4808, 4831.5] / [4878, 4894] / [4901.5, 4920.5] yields 0.44 Ang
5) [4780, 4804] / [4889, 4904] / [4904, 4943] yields -1.21 Ang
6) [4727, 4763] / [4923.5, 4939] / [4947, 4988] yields 0.49 Ang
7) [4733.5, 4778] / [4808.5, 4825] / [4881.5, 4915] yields -0.67 Ang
